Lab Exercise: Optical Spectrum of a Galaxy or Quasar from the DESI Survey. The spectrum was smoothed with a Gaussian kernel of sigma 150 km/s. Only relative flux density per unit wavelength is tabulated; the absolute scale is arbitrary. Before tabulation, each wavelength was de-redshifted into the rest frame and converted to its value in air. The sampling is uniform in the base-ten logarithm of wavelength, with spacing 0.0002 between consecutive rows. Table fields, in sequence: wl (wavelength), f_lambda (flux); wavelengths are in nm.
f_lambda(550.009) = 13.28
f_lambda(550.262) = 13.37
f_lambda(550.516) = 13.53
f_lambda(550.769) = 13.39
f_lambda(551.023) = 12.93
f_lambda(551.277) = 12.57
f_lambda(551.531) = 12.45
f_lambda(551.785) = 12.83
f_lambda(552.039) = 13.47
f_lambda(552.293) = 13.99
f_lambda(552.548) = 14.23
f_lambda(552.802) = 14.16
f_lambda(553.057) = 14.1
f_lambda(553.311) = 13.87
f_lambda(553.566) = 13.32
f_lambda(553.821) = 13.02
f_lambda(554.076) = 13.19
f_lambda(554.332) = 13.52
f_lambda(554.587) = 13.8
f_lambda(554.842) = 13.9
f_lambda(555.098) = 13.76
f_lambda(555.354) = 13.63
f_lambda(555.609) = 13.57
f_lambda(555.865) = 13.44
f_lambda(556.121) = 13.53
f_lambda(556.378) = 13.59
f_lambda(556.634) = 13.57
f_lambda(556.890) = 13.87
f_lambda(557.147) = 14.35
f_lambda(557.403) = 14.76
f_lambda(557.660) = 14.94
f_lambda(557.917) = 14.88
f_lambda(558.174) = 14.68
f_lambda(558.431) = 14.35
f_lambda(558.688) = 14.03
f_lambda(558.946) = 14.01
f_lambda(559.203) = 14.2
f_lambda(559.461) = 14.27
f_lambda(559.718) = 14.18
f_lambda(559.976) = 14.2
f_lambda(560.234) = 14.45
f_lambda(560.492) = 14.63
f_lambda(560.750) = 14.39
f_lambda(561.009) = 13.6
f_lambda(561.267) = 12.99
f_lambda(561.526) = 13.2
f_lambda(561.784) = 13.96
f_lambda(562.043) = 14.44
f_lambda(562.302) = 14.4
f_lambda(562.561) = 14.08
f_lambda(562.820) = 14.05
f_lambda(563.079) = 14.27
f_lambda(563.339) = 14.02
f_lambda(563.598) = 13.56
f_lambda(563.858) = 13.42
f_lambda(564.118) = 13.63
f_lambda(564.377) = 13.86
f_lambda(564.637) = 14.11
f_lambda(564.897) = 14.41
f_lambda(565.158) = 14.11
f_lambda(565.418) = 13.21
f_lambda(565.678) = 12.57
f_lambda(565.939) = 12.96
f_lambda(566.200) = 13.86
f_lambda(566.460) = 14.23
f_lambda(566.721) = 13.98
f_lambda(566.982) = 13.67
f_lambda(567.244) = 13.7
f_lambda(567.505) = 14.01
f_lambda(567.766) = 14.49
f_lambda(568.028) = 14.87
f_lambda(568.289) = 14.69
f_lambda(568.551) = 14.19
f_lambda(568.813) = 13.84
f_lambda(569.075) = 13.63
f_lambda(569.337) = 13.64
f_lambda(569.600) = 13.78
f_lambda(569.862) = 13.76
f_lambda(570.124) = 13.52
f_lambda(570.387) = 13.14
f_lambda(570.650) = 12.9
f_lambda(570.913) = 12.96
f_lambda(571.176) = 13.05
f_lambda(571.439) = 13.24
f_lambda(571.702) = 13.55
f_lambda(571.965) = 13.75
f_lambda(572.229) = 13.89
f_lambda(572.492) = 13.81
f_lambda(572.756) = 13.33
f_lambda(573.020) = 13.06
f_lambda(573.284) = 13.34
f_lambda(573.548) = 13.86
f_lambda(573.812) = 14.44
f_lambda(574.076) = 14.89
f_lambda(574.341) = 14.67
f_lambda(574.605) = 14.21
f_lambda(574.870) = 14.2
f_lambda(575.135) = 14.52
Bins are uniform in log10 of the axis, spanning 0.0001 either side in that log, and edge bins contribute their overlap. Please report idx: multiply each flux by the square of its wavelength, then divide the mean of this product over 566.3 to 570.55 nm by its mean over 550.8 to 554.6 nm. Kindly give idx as 1.10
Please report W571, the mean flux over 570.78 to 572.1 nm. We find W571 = 13.3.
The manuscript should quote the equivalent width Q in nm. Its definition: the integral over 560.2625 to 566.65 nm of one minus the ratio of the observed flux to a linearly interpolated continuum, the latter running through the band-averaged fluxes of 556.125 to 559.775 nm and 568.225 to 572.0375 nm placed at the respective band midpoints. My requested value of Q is 0.040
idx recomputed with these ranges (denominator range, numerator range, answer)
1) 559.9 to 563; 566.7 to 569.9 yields 1.02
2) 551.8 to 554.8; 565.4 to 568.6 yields 1.07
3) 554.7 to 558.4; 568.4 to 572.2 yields 1.01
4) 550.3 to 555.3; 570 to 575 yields 1.09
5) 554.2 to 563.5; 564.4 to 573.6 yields 1.01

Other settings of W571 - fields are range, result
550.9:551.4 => 12.7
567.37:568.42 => 14.5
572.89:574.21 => 13.9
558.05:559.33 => 14.3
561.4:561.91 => 13.6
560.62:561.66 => 13.5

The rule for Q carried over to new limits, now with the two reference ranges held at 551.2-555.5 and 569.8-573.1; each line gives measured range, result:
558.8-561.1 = -0.13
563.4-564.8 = -0.03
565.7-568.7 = -0.13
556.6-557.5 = -0.04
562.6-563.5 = -0.04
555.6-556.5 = 0.00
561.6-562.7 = -0.06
